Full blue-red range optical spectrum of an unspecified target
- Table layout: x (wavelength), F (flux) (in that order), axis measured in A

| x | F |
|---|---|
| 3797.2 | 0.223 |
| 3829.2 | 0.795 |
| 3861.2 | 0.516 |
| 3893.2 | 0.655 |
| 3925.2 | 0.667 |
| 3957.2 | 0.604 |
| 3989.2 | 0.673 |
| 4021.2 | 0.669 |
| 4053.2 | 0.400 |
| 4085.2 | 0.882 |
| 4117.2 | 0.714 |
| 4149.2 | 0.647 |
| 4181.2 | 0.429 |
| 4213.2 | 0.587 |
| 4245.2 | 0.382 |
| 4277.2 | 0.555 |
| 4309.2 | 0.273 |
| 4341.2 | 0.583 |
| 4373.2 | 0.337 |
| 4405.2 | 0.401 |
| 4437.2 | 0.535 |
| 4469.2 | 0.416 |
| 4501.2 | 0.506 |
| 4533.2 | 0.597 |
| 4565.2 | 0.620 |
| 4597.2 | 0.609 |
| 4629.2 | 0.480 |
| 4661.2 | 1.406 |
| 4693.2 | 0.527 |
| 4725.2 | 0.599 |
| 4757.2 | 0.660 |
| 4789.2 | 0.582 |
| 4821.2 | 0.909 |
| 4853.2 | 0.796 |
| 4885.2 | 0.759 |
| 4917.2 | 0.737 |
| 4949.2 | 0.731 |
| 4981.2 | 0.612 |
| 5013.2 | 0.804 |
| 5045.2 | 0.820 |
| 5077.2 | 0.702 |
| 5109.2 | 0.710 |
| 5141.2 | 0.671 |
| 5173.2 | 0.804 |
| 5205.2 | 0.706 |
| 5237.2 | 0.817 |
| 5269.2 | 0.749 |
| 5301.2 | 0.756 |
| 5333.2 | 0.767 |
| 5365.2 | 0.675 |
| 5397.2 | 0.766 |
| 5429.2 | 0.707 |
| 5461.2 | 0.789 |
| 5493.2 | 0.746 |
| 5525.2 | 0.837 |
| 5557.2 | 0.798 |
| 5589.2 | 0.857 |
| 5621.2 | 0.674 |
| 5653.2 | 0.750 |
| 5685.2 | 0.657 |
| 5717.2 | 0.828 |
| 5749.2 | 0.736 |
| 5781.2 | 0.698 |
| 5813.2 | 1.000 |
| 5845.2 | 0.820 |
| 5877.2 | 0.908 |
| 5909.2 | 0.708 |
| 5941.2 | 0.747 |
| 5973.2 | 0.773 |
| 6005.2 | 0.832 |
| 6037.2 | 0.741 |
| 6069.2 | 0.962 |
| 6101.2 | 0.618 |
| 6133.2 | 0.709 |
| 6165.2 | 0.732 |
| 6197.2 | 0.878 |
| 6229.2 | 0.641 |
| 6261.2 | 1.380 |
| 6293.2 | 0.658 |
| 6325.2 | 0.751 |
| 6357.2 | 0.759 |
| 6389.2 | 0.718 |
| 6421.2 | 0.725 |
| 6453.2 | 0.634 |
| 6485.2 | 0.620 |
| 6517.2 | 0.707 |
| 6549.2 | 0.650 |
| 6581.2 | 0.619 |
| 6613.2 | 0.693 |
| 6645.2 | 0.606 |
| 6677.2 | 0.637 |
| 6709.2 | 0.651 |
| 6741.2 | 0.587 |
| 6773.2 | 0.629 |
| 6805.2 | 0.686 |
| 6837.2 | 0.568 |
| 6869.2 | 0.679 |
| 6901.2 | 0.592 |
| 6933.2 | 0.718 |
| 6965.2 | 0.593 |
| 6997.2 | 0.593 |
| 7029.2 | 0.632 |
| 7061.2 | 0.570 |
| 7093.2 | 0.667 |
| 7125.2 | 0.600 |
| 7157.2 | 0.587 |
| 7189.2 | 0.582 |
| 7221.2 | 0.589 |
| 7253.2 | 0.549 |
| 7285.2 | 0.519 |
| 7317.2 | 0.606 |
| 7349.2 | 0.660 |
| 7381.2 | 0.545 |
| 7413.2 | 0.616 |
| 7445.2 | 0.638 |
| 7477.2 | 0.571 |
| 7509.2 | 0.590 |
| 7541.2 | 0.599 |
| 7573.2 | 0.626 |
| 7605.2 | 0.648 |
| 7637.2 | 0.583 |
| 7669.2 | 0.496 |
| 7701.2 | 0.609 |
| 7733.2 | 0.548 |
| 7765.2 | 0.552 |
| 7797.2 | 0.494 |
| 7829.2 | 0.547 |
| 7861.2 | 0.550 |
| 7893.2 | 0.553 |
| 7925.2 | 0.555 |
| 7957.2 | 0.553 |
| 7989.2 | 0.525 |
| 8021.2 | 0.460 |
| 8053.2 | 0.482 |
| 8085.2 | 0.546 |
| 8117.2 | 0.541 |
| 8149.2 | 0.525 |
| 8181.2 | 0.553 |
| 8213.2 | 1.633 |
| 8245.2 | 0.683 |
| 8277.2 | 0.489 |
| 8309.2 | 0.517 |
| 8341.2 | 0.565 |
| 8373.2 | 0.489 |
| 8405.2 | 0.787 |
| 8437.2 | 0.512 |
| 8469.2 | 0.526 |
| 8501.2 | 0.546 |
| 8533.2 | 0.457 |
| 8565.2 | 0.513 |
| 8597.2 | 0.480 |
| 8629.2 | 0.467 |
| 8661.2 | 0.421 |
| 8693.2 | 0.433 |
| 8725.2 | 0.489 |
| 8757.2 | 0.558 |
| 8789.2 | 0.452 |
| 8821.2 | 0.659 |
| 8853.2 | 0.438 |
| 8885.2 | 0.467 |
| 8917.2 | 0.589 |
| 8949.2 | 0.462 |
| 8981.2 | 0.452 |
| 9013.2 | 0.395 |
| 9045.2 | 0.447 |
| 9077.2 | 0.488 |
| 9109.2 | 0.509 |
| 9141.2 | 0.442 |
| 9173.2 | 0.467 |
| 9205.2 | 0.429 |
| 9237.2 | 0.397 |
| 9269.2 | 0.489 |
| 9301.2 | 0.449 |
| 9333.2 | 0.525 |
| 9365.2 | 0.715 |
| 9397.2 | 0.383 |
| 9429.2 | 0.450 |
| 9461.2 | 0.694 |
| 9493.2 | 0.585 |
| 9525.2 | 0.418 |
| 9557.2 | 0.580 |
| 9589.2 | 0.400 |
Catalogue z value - 0.25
